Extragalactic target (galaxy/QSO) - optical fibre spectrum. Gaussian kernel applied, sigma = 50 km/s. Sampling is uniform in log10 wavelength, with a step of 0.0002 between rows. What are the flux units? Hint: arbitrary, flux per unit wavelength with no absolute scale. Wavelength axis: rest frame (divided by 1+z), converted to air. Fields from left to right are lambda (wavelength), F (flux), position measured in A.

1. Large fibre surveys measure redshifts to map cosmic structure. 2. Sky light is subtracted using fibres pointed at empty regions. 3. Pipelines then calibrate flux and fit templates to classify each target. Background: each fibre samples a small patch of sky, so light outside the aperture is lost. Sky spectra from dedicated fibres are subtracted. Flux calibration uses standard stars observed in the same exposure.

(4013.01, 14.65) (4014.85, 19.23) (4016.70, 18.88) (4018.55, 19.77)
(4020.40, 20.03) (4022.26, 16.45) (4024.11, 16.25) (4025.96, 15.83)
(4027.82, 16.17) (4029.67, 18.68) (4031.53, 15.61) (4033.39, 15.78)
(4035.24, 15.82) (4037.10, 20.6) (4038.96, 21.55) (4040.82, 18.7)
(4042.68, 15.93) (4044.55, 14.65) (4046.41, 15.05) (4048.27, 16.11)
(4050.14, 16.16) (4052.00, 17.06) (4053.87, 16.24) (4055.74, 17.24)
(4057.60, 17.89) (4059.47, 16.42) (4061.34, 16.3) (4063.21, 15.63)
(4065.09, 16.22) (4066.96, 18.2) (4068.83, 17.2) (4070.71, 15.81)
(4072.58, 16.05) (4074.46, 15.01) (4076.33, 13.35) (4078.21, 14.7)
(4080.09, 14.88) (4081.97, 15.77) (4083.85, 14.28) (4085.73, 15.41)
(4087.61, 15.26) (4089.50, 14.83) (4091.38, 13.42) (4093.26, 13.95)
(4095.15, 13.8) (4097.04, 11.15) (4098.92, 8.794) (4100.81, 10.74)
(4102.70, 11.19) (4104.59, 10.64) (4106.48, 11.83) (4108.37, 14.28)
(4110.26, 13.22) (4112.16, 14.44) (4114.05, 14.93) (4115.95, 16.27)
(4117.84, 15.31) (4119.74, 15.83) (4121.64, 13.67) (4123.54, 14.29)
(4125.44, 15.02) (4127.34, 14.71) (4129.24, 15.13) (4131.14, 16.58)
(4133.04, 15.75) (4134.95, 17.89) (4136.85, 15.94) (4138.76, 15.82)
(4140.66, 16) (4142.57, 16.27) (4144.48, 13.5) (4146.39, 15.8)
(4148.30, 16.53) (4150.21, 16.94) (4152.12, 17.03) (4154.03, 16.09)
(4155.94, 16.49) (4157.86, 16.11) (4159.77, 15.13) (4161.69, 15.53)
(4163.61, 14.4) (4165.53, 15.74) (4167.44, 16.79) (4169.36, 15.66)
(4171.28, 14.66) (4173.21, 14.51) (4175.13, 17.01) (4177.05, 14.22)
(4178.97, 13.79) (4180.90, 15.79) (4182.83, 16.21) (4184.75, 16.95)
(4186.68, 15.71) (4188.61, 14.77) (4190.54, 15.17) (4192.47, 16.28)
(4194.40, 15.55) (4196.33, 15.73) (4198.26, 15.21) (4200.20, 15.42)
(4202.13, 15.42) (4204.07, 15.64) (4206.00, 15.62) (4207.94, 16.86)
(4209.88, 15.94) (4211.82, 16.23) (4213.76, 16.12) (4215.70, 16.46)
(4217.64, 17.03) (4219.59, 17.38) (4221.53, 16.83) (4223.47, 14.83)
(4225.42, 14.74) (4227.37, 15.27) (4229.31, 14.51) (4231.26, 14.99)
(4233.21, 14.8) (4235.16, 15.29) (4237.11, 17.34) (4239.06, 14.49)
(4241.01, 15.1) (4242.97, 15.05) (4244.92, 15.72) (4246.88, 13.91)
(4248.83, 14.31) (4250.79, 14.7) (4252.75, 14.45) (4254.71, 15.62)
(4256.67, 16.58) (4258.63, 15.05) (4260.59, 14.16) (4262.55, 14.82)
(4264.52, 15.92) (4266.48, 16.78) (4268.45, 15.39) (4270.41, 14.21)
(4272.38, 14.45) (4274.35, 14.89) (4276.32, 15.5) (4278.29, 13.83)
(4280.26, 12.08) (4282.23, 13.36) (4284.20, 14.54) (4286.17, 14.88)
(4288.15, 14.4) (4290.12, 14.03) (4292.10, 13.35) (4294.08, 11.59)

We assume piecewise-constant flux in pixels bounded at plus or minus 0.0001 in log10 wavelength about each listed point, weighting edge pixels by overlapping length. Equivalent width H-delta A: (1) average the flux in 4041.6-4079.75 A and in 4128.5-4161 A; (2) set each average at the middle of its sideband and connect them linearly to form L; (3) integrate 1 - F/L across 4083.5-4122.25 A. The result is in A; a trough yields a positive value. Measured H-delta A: 6.2 A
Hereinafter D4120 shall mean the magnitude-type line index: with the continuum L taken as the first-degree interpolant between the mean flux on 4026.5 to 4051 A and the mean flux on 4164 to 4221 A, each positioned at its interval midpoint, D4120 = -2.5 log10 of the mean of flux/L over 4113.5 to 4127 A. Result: 0.091 mag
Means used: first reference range 17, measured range 15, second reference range 15.8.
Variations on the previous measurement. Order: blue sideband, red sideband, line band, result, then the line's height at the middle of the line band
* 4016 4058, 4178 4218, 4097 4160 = 0.11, 16.4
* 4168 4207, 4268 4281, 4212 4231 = -0.06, 15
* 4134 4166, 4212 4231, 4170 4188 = 0.04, 15.9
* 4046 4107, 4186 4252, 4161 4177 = -0.01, 15.3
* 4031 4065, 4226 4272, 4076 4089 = 0.11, 16.5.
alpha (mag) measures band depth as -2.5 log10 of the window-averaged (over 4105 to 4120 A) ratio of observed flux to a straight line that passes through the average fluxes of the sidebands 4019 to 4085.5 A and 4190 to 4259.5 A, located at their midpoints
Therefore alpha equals 0.132 mag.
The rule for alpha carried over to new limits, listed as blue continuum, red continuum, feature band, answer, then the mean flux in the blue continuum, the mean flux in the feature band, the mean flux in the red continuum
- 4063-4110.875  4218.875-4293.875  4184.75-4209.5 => -0.078 mag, 14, 15.7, 14.9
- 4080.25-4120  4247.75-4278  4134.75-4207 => -0.107 mag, 13.6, 15.7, 15.1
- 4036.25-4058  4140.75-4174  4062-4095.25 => 0.106 mag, 17.2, 15.3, 15.7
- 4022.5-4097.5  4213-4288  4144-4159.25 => -0.037 mag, 16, 16.1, 15.1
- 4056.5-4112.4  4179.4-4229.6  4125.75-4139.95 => -0.069 mag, 14.4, 15.9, 15.8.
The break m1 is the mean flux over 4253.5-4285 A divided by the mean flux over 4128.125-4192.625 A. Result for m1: 0.94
